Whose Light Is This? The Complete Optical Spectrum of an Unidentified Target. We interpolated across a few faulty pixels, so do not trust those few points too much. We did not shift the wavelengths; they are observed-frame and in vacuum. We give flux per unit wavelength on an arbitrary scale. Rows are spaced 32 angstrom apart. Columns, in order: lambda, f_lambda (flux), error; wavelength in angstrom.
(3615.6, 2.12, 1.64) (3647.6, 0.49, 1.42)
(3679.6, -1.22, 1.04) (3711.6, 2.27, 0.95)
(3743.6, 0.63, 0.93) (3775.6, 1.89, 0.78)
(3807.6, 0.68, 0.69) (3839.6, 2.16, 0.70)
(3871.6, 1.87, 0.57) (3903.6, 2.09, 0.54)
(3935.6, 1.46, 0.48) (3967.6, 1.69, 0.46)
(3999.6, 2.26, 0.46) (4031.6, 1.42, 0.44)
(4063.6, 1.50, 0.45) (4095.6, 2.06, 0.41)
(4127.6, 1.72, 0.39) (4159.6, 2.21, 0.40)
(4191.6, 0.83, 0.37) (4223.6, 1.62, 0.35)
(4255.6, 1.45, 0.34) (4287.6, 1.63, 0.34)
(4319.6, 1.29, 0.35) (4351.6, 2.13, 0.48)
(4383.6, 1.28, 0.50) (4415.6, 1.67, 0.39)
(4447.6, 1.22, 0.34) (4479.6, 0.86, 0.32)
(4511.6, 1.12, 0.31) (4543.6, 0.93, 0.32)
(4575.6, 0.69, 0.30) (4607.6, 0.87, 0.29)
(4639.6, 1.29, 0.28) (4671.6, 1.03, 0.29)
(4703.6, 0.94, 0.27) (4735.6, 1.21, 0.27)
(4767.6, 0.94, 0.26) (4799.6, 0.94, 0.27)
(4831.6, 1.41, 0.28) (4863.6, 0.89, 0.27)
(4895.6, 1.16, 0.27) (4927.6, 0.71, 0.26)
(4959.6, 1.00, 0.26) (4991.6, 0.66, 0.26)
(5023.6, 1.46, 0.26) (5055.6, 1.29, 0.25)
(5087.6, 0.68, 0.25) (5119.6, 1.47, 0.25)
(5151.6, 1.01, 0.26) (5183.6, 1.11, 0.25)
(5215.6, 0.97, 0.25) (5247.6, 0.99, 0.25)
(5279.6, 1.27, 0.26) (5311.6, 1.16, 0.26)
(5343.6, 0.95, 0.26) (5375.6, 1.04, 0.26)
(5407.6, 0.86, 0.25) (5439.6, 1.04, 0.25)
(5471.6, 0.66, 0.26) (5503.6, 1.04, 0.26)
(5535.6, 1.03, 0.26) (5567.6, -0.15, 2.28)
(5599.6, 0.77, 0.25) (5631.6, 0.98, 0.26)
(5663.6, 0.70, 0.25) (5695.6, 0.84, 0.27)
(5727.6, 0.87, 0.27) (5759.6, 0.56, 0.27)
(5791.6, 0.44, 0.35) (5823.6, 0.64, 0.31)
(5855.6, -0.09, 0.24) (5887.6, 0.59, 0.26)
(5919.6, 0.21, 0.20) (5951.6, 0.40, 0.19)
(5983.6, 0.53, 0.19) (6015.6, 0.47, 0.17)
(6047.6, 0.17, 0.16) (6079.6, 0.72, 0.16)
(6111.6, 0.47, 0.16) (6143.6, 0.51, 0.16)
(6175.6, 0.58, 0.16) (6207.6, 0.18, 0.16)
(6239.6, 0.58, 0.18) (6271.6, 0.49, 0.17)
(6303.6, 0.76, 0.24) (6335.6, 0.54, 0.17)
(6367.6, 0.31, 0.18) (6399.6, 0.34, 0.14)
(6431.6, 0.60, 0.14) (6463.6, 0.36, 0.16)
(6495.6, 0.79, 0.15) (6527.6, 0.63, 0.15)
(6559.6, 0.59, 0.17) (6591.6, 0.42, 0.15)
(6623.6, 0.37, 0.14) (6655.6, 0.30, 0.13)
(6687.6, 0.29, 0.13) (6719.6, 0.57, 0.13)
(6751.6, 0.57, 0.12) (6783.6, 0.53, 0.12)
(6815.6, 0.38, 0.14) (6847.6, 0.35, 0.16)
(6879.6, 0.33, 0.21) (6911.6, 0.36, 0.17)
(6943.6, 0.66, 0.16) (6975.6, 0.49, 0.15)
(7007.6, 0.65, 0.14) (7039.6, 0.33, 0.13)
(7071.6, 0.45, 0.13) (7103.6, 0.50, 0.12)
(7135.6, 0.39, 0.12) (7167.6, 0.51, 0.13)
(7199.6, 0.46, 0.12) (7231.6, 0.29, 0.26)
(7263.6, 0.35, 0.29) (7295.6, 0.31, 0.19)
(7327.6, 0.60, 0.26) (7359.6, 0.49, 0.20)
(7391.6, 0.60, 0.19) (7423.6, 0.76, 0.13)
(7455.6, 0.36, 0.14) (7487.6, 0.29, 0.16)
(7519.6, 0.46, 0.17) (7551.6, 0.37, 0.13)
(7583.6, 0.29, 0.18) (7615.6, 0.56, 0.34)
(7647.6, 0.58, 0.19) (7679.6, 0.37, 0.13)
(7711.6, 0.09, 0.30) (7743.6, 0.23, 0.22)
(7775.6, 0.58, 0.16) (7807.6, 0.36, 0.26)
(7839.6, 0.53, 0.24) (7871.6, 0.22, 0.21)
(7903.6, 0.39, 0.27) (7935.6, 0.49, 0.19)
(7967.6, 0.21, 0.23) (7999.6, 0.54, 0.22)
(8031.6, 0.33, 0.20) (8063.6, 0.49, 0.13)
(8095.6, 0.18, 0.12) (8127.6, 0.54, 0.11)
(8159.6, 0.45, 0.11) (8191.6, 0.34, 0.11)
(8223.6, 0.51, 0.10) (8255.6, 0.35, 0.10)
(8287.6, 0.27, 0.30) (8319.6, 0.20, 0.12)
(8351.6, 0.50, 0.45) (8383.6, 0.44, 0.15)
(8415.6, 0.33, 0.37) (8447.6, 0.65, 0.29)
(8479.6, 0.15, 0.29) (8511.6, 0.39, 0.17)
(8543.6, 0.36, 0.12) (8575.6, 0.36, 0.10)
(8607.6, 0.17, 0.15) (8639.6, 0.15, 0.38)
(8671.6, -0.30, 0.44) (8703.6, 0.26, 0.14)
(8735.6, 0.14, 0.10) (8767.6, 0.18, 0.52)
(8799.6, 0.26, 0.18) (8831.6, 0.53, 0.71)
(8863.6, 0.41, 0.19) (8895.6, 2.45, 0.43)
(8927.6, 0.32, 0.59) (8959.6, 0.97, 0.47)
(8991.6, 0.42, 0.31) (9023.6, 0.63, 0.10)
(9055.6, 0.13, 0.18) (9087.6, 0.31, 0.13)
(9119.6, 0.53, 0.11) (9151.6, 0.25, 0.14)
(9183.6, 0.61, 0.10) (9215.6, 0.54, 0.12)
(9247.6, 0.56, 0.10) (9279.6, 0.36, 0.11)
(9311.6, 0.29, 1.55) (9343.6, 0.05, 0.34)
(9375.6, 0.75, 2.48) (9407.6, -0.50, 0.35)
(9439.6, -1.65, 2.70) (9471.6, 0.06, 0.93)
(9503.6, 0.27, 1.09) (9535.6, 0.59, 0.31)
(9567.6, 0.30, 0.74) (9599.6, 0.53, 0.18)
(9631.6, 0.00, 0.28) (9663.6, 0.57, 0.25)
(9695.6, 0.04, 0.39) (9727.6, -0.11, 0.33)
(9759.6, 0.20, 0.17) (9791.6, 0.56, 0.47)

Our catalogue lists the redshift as 1.38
